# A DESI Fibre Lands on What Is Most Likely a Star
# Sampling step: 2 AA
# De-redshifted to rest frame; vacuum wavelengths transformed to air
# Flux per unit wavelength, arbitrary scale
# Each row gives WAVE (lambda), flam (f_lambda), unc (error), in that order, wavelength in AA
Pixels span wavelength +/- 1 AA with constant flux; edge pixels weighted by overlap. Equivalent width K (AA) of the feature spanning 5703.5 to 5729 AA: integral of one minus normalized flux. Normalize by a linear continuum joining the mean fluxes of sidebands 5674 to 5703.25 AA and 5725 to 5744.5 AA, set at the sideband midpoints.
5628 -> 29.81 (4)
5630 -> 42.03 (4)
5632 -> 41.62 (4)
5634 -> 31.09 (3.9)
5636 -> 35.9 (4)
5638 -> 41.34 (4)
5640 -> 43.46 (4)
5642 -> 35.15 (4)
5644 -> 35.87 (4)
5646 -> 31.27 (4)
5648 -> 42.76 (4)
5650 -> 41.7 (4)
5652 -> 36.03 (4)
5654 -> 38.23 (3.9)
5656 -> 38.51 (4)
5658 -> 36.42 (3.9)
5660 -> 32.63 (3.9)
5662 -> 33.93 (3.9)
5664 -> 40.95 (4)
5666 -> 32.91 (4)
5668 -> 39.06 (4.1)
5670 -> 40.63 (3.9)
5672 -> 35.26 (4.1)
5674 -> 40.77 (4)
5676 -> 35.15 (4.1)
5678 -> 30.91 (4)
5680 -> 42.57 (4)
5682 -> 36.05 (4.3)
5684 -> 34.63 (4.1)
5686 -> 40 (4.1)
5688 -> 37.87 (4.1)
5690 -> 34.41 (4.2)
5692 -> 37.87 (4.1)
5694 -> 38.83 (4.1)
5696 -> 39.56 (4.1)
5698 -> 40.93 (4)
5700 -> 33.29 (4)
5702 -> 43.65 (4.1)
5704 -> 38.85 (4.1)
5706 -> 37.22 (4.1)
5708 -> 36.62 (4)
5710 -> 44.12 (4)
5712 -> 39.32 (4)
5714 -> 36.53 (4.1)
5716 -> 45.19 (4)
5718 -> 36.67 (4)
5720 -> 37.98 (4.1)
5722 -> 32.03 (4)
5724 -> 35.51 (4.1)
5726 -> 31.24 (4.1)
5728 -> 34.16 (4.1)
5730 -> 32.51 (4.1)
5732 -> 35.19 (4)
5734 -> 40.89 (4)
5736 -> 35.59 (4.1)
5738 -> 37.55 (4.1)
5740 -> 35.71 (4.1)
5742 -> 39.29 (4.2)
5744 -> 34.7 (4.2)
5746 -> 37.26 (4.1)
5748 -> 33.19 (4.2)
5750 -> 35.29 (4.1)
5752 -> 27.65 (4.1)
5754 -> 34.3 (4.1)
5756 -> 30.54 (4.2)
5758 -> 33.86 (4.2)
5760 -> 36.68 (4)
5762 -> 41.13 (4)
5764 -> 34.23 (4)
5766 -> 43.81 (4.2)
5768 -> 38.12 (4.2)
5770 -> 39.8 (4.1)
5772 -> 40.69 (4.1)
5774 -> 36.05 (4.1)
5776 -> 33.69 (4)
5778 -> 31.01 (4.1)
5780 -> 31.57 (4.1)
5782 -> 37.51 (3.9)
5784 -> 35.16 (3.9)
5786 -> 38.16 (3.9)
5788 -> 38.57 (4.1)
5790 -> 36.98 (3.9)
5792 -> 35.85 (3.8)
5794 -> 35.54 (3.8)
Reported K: -0.56 AA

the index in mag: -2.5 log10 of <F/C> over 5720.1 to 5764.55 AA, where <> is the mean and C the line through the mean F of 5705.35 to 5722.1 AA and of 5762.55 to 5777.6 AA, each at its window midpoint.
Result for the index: 0.10 mag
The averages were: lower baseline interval 38.8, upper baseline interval 37.9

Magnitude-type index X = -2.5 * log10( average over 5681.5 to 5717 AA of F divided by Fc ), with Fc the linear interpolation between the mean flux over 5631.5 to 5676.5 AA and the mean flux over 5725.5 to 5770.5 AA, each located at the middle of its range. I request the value -0.059 mag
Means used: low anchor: 37.4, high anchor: 35.8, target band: 38.6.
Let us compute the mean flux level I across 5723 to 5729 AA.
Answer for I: 33.6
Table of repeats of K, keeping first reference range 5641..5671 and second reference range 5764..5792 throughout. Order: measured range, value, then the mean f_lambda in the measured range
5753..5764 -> 0.5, 35.2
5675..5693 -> 0.2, 36.6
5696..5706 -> -0.5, 39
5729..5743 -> 0.1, 36.7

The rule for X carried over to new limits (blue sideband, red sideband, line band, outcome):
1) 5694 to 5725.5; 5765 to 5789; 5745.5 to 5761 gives 0.123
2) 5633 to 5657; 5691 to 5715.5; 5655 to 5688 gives 0.038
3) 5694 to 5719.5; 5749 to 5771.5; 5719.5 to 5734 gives 0.109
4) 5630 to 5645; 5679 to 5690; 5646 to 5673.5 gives 0.015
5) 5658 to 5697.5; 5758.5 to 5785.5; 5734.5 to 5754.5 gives 0.051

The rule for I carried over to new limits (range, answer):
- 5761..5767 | 39.7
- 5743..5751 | 35.1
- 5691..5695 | 38.3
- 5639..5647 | 36.4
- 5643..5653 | 37.5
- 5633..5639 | 36.1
